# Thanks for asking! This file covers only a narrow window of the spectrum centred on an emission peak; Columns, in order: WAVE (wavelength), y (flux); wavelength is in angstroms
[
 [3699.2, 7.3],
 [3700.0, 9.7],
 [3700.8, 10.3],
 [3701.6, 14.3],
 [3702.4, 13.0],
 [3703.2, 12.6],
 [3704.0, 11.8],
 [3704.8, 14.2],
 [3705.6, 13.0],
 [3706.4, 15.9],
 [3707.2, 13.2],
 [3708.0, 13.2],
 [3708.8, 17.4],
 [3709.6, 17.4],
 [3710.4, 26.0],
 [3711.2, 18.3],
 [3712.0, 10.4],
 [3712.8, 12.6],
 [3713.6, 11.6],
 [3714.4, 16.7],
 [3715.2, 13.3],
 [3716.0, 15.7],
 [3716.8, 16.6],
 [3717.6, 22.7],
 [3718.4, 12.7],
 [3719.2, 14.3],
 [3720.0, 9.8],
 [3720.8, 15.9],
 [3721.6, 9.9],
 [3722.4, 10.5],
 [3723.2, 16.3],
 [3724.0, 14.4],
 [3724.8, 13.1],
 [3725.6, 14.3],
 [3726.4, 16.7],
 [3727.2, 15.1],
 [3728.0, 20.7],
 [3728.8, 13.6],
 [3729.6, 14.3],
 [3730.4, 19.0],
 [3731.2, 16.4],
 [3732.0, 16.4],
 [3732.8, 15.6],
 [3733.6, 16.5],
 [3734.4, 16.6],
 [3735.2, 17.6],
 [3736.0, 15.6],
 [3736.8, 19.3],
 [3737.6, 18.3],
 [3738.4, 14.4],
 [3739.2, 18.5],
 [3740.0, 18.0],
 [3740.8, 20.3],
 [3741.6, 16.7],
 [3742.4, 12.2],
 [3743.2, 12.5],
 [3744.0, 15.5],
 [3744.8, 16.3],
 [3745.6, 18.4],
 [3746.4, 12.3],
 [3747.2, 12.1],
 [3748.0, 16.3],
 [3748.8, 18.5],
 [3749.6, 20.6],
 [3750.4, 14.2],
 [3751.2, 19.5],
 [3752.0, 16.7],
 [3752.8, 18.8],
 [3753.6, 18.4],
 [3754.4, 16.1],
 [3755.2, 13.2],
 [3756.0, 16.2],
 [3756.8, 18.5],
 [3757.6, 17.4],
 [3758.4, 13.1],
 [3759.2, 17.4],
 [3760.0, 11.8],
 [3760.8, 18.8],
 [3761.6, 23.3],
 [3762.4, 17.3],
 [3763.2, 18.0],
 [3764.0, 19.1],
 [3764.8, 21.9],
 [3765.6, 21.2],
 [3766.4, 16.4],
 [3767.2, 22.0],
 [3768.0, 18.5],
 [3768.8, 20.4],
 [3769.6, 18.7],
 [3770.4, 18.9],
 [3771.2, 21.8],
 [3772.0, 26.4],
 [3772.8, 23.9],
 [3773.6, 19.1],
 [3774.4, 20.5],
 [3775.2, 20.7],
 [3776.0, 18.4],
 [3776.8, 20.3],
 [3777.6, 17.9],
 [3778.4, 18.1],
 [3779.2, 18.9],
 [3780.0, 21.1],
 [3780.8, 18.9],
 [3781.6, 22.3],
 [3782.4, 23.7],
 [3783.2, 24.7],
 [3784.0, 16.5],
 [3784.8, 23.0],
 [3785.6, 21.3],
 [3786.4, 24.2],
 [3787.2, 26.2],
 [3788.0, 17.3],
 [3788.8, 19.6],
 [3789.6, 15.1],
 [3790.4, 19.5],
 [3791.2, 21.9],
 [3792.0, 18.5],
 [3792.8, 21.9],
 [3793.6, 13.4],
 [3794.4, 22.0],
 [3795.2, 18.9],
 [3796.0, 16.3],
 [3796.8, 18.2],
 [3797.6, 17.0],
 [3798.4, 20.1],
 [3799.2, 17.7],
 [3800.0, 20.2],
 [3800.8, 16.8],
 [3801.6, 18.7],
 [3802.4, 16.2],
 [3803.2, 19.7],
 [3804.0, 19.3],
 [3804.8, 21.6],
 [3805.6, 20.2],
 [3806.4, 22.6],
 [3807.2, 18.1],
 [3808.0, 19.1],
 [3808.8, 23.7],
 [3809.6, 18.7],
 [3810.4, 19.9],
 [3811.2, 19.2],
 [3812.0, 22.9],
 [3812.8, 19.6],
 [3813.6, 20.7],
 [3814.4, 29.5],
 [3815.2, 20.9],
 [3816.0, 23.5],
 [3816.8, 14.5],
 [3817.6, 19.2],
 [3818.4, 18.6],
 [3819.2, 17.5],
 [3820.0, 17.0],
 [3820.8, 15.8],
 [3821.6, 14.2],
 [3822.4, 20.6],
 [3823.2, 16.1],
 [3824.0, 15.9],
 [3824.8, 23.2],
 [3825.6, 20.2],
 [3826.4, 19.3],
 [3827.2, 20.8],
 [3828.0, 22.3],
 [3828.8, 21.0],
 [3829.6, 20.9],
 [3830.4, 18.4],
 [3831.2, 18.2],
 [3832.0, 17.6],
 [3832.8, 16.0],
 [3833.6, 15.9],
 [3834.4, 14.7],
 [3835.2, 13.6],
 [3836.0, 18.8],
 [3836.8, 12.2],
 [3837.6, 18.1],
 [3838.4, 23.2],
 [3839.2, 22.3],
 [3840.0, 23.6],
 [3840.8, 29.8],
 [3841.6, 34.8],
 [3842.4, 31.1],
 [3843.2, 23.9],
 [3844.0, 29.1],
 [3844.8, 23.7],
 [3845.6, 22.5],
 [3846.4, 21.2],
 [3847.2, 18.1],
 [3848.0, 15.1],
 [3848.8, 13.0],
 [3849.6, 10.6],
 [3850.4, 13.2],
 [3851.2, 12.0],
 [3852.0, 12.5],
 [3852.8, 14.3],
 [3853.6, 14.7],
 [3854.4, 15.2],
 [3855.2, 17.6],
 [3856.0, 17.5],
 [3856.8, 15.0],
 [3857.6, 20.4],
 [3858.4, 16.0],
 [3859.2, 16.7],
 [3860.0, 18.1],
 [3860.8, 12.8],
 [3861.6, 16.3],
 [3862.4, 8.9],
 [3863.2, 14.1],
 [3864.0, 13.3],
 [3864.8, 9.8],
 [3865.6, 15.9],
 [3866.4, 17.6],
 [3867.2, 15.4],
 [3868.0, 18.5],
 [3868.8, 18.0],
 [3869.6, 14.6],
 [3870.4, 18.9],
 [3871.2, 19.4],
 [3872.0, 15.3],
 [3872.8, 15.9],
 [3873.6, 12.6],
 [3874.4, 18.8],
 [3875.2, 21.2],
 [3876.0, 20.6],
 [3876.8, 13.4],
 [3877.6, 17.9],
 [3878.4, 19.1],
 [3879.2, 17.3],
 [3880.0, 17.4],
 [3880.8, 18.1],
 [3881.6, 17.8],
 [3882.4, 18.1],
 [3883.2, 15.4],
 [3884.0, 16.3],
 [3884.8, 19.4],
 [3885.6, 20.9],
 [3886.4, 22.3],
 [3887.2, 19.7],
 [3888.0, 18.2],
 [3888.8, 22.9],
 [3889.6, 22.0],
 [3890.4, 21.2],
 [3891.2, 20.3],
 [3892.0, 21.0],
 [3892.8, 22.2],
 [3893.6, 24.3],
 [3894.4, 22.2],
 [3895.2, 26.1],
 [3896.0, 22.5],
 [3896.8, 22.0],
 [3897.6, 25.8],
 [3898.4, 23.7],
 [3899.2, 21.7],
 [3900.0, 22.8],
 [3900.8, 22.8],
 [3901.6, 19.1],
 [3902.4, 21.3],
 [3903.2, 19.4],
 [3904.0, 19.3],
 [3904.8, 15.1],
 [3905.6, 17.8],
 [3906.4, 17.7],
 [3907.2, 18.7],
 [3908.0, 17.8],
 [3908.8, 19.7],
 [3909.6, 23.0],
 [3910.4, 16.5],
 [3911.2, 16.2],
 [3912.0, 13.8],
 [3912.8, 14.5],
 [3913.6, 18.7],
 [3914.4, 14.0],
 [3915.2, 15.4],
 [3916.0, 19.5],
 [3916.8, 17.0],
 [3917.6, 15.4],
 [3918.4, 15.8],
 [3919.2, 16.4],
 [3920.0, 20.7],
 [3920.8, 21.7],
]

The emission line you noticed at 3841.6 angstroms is [O II] 3727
